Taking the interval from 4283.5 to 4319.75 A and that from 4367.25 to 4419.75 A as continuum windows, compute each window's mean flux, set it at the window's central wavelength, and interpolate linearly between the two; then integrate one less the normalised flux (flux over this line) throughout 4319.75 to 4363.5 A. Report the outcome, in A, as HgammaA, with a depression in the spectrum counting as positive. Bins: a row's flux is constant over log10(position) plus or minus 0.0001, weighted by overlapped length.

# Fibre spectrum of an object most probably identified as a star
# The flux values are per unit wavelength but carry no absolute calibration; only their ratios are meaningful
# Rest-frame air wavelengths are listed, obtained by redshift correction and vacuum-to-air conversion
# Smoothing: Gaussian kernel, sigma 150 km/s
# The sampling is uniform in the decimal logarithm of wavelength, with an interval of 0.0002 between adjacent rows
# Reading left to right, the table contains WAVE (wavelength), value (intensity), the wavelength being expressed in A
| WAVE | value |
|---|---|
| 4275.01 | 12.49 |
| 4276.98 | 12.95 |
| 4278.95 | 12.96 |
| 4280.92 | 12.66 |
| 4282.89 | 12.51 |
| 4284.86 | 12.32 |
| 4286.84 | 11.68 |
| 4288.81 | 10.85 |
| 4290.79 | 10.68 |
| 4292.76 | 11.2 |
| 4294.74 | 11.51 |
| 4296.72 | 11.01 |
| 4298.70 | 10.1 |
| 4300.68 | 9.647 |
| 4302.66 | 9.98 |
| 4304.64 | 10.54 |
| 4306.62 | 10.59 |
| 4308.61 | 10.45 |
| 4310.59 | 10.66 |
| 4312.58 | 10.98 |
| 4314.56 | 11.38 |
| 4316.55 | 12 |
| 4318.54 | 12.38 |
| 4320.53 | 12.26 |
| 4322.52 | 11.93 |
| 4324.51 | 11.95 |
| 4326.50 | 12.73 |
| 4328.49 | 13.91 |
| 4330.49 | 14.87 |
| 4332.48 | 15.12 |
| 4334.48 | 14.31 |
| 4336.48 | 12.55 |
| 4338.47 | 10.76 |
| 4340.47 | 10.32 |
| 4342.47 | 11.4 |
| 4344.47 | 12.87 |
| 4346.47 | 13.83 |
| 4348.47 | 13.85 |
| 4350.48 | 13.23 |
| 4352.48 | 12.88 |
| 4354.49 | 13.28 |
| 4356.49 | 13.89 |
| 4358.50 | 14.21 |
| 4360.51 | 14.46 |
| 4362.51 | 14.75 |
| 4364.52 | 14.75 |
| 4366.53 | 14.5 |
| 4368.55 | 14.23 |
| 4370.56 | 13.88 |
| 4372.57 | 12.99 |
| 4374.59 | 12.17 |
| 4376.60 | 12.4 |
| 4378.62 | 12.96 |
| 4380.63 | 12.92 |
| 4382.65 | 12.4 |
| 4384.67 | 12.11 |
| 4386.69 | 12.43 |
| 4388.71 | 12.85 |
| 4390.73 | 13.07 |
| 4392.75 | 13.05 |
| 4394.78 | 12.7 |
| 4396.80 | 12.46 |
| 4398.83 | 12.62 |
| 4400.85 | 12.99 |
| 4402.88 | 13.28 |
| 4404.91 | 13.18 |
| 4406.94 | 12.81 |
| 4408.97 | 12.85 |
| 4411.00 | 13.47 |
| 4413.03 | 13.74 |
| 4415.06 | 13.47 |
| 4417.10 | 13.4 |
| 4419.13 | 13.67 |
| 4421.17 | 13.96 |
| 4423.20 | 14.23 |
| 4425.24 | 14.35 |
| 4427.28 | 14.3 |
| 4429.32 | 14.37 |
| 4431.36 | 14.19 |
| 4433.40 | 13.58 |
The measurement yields -4.7 A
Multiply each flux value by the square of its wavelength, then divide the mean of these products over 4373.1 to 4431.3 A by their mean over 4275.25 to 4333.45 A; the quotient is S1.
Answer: 1.17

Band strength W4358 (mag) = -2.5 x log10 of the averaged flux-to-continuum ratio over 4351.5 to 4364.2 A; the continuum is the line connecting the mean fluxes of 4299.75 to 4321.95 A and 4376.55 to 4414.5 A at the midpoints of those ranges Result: -0.16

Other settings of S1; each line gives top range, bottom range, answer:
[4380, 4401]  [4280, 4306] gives 1.19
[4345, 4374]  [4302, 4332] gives 1.19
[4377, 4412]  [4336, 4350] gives 1.07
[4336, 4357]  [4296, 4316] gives 1.22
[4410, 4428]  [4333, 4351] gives 1.14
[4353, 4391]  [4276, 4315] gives 1.23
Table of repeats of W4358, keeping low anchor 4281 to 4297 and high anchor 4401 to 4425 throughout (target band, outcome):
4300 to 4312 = 0.14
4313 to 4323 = 0.01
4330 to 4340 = -0.09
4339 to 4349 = 0.01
